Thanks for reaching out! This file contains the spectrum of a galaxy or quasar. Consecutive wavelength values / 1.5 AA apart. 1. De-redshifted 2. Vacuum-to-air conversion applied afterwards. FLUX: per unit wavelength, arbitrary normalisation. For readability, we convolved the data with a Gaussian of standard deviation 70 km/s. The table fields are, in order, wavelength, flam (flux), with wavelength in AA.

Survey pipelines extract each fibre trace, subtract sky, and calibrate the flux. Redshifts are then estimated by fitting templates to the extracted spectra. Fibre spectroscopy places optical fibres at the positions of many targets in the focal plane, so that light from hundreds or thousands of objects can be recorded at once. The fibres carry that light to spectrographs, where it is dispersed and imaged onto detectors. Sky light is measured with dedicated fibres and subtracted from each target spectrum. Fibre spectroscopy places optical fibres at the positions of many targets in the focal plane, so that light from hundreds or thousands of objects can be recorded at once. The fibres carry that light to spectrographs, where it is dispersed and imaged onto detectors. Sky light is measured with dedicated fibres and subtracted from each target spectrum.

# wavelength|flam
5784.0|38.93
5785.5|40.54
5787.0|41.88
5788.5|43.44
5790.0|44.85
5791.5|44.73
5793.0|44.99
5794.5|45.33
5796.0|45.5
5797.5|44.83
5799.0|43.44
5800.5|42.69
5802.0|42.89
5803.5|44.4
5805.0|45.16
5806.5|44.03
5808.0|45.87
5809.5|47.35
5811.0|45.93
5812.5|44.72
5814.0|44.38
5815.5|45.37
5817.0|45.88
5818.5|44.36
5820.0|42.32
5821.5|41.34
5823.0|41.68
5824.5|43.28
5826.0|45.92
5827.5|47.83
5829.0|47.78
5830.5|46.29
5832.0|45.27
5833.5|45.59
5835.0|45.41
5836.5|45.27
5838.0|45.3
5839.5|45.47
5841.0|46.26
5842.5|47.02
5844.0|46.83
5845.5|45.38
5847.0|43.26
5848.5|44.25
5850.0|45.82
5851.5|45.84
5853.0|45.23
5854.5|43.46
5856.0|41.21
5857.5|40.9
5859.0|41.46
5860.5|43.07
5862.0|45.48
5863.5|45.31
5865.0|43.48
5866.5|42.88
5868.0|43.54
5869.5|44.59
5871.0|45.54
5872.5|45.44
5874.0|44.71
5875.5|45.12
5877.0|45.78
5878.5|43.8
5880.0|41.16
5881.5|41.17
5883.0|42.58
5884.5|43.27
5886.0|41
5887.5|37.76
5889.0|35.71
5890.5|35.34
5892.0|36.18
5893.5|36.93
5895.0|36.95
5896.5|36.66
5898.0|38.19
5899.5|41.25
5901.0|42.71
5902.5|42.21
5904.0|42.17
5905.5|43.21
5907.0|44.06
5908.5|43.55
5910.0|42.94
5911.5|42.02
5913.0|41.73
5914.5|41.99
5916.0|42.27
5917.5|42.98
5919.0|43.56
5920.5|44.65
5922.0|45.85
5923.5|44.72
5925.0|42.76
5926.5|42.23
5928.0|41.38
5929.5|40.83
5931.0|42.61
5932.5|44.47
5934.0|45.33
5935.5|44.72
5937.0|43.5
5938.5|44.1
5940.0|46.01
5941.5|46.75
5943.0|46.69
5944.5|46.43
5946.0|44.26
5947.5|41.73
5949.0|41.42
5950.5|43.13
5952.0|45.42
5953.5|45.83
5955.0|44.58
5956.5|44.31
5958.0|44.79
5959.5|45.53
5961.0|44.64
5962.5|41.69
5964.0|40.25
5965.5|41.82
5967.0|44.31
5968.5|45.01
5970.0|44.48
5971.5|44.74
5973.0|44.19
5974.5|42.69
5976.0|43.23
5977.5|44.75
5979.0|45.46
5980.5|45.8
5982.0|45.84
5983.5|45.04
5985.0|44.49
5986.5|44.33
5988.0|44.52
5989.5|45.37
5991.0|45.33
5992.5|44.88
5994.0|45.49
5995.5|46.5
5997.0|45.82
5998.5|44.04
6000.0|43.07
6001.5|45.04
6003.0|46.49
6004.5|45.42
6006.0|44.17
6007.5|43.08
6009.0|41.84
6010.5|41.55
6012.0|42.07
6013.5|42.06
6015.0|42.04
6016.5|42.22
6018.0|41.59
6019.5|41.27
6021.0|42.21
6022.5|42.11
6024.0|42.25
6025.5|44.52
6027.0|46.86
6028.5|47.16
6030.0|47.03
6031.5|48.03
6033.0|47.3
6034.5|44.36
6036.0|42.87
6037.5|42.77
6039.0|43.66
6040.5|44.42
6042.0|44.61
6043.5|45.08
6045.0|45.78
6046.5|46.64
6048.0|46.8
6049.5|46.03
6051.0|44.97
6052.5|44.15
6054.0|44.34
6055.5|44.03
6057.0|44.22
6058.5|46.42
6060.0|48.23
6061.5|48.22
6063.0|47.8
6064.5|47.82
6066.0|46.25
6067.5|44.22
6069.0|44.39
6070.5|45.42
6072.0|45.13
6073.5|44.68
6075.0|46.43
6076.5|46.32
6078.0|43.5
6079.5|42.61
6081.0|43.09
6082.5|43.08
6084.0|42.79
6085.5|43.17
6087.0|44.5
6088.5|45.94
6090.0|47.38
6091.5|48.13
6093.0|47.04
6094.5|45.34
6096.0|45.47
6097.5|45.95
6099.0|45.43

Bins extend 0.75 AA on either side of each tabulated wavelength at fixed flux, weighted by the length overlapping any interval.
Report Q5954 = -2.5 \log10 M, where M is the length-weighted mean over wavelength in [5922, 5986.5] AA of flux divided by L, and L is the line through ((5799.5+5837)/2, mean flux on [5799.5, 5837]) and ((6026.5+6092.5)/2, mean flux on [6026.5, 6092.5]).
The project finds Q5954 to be 0.02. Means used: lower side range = 44.8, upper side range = 45.4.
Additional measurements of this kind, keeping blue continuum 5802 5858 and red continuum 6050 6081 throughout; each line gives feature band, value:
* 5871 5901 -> 0.11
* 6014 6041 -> 0.03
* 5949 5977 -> 0.03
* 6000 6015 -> 0.05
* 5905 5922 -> 0.05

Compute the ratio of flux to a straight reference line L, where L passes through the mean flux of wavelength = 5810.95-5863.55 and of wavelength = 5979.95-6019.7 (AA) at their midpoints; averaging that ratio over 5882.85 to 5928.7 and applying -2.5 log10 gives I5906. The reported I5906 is 0.08 mag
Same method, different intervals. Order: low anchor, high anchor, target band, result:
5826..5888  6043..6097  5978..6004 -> -0.003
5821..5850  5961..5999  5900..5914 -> 0.054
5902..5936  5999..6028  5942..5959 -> -0.033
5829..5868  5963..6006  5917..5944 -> 0.012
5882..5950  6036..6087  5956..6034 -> -0.012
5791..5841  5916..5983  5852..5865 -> 0.032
